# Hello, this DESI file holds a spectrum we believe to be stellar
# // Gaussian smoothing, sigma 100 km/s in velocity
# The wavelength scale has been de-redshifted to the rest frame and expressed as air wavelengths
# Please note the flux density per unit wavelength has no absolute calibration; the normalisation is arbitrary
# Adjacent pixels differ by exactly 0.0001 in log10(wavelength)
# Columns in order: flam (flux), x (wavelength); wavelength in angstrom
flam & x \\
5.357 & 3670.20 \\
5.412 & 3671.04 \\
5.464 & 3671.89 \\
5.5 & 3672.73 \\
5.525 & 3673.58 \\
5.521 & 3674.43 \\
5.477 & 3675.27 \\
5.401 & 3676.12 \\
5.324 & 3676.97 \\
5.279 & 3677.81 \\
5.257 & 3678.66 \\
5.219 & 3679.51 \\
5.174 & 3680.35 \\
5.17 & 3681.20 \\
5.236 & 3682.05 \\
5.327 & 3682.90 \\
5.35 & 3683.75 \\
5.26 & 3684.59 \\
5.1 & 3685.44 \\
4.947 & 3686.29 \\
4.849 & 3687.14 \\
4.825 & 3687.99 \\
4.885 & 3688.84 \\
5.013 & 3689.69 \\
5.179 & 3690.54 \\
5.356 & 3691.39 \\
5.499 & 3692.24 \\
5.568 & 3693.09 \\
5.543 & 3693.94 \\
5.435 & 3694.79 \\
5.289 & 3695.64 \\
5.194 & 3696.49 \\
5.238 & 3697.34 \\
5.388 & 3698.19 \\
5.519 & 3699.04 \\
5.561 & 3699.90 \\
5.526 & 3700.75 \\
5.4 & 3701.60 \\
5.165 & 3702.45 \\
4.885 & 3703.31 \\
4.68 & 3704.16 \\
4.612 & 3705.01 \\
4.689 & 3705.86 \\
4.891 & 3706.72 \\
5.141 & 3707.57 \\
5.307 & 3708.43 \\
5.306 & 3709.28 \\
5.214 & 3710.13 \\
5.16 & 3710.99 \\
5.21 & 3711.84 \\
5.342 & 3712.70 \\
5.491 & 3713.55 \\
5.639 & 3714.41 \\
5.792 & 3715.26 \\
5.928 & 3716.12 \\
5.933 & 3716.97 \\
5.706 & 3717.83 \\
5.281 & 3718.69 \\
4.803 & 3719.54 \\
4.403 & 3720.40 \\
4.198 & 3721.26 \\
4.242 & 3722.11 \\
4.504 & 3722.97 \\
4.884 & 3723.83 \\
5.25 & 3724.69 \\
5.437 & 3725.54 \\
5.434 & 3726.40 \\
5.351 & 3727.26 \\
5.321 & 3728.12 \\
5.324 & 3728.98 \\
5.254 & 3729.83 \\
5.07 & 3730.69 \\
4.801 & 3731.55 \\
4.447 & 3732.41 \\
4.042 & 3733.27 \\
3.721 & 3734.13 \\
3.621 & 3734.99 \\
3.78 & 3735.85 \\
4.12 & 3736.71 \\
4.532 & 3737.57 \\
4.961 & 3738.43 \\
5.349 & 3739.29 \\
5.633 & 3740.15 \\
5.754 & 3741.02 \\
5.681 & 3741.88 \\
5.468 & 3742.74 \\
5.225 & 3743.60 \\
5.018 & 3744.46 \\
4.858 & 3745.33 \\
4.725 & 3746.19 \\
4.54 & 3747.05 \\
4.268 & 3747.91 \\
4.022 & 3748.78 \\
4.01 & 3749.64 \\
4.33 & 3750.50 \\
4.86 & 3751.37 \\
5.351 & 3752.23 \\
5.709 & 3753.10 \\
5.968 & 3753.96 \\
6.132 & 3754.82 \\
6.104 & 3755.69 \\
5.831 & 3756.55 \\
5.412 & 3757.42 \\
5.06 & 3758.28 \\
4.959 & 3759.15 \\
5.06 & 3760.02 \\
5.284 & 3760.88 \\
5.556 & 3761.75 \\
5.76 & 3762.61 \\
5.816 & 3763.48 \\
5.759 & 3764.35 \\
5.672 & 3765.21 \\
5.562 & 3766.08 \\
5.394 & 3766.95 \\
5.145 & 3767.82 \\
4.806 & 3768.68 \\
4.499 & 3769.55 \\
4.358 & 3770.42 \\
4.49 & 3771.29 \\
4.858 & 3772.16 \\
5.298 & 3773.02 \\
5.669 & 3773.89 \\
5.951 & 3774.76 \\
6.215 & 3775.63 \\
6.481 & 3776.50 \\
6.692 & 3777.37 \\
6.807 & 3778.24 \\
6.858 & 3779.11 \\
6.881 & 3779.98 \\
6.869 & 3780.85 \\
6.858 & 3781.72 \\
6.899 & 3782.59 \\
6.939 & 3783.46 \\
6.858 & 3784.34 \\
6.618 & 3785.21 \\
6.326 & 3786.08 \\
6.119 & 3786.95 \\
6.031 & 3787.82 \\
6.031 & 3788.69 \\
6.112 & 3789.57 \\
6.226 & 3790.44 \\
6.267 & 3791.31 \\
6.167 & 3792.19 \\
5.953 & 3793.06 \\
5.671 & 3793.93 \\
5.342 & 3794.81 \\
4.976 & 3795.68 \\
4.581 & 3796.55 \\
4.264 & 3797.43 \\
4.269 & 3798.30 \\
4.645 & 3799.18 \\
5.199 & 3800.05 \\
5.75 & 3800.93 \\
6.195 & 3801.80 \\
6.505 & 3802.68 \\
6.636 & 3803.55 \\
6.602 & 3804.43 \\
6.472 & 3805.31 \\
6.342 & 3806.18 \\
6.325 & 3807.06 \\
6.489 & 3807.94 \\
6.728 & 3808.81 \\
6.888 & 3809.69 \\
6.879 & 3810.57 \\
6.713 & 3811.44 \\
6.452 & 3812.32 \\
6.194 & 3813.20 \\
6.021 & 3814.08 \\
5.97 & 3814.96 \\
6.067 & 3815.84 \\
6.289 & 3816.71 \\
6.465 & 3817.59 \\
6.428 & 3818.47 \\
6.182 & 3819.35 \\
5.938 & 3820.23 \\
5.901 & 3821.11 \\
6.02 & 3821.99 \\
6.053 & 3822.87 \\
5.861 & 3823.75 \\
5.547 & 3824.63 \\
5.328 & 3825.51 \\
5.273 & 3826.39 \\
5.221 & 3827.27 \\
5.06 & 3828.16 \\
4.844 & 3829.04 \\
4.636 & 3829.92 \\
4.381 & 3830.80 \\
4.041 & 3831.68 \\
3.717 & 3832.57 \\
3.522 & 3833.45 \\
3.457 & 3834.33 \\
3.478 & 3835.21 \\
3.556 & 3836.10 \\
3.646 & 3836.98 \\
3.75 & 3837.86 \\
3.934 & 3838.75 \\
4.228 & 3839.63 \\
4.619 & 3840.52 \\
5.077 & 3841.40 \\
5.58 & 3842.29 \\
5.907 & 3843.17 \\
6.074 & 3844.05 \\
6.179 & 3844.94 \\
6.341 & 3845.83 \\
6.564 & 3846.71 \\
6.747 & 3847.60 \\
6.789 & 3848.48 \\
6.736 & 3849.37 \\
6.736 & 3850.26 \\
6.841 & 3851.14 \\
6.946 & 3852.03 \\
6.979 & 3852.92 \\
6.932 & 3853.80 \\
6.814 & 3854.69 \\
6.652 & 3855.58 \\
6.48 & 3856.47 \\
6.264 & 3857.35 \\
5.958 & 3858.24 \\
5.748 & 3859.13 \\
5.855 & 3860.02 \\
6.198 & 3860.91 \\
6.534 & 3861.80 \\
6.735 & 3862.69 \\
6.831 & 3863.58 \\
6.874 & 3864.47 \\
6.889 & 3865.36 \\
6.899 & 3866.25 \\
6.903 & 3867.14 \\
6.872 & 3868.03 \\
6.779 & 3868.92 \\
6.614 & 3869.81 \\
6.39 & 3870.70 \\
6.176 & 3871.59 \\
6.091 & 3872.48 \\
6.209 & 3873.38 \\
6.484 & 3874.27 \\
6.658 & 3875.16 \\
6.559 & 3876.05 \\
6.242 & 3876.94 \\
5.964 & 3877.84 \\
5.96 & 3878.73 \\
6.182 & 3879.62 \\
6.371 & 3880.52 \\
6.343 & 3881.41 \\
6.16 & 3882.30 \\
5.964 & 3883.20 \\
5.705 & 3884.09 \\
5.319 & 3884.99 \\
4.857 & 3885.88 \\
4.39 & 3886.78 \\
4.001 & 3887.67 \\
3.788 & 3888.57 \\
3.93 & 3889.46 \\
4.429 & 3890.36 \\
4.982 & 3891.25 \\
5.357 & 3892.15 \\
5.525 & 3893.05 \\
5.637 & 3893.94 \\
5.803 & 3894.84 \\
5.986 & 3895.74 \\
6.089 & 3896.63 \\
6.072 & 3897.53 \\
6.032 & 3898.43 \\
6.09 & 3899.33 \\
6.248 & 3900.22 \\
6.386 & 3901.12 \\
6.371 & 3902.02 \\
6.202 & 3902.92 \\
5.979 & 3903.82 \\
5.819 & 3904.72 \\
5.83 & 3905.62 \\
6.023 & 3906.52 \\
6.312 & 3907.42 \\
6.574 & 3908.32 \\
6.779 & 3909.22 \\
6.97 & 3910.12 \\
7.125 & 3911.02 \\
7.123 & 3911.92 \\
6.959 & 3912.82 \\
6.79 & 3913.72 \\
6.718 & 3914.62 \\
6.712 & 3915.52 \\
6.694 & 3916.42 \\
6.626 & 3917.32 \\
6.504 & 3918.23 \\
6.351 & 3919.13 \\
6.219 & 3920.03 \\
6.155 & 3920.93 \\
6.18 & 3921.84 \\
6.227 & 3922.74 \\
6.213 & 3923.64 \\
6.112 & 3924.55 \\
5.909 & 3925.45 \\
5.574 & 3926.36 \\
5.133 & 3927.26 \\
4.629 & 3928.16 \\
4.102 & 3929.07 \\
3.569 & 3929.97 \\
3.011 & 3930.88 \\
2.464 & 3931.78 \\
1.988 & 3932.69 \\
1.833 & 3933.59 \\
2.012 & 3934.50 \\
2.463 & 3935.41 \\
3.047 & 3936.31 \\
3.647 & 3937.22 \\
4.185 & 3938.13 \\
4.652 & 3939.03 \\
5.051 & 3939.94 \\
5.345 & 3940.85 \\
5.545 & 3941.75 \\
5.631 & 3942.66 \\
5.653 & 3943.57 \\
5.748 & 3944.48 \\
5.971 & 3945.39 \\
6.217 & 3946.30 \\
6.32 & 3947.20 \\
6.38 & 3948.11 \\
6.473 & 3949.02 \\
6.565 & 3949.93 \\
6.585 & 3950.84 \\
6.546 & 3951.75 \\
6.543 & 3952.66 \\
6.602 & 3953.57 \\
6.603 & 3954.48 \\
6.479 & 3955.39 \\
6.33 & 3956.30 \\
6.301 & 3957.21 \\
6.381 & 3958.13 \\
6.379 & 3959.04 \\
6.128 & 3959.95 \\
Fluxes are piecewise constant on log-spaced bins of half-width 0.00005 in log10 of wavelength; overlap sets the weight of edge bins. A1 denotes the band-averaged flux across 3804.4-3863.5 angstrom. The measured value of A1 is 5.78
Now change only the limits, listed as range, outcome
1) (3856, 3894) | 5.96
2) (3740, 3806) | 5.62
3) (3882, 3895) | 5.03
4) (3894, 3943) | 5.48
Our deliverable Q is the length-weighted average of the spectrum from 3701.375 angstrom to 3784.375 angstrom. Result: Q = 5.27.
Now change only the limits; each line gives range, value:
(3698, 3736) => 5.04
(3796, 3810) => 5.85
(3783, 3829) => 5.98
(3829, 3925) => 5.92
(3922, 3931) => 5.16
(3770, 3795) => 6.14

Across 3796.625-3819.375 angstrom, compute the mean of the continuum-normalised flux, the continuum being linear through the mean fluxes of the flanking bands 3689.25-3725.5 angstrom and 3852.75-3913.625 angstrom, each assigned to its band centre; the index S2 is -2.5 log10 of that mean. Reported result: -0.07 mag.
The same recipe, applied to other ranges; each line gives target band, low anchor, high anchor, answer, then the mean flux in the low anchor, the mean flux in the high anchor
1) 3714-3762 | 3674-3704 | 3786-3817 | 0.11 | 5.26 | 5.99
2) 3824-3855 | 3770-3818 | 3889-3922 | 0.15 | 6.07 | 6.15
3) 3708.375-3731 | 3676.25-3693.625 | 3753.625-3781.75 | 0.04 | 5.2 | 5.68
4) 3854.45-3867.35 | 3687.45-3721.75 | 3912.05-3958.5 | -0.20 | 5.23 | 5.46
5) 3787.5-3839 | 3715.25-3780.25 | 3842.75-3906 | 0.03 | 5.19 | 6.11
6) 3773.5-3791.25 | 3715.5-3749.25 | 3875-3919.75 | -0.23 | 4.9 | 5.99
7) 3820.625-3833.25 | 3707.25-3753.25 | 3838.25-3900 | 0.12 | 4.97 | 6.01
